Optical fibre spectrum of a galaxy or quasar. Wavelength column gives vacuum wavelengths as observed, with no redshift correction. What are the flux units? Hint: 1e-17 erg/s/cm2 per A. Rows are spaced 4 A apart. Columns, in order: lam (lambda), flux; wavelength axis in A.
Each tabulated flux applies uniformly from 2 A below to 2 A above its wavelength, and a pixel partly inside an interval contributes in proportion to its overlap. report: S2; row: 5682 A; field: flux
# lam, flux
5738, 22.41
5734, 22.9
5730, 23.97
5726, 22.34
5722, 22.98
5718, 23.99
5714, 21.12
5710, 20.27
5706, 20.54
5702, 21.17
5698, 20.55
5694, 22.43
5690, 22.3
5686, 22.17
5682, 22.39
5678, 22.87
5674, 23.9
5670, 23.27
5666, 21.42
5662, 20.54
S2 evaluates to 22.39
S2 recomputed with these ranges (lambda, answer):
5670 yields 23.27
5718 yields 23.99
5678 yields 22.87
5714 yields 21.12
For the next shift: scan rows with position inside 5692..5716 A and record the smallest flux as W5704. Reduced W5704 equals 20.27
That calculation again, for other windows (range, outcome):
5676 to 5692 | 22.17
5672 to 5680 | 22.87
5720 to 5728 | 22.34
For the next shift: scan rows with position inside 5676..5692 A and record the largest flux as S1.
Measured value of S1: 22.87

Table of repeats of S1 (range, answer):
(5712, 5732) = 23.99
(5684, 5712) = 22.43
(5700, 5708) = 21.17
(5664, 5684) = 23.9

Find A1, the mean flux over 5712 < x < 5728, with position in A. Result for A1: 22.6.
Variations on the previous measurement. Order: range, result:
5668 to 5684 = 23.1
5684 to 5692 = 22.2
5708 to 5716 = 20.7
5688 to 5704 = 21.6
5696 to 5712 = 20.6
